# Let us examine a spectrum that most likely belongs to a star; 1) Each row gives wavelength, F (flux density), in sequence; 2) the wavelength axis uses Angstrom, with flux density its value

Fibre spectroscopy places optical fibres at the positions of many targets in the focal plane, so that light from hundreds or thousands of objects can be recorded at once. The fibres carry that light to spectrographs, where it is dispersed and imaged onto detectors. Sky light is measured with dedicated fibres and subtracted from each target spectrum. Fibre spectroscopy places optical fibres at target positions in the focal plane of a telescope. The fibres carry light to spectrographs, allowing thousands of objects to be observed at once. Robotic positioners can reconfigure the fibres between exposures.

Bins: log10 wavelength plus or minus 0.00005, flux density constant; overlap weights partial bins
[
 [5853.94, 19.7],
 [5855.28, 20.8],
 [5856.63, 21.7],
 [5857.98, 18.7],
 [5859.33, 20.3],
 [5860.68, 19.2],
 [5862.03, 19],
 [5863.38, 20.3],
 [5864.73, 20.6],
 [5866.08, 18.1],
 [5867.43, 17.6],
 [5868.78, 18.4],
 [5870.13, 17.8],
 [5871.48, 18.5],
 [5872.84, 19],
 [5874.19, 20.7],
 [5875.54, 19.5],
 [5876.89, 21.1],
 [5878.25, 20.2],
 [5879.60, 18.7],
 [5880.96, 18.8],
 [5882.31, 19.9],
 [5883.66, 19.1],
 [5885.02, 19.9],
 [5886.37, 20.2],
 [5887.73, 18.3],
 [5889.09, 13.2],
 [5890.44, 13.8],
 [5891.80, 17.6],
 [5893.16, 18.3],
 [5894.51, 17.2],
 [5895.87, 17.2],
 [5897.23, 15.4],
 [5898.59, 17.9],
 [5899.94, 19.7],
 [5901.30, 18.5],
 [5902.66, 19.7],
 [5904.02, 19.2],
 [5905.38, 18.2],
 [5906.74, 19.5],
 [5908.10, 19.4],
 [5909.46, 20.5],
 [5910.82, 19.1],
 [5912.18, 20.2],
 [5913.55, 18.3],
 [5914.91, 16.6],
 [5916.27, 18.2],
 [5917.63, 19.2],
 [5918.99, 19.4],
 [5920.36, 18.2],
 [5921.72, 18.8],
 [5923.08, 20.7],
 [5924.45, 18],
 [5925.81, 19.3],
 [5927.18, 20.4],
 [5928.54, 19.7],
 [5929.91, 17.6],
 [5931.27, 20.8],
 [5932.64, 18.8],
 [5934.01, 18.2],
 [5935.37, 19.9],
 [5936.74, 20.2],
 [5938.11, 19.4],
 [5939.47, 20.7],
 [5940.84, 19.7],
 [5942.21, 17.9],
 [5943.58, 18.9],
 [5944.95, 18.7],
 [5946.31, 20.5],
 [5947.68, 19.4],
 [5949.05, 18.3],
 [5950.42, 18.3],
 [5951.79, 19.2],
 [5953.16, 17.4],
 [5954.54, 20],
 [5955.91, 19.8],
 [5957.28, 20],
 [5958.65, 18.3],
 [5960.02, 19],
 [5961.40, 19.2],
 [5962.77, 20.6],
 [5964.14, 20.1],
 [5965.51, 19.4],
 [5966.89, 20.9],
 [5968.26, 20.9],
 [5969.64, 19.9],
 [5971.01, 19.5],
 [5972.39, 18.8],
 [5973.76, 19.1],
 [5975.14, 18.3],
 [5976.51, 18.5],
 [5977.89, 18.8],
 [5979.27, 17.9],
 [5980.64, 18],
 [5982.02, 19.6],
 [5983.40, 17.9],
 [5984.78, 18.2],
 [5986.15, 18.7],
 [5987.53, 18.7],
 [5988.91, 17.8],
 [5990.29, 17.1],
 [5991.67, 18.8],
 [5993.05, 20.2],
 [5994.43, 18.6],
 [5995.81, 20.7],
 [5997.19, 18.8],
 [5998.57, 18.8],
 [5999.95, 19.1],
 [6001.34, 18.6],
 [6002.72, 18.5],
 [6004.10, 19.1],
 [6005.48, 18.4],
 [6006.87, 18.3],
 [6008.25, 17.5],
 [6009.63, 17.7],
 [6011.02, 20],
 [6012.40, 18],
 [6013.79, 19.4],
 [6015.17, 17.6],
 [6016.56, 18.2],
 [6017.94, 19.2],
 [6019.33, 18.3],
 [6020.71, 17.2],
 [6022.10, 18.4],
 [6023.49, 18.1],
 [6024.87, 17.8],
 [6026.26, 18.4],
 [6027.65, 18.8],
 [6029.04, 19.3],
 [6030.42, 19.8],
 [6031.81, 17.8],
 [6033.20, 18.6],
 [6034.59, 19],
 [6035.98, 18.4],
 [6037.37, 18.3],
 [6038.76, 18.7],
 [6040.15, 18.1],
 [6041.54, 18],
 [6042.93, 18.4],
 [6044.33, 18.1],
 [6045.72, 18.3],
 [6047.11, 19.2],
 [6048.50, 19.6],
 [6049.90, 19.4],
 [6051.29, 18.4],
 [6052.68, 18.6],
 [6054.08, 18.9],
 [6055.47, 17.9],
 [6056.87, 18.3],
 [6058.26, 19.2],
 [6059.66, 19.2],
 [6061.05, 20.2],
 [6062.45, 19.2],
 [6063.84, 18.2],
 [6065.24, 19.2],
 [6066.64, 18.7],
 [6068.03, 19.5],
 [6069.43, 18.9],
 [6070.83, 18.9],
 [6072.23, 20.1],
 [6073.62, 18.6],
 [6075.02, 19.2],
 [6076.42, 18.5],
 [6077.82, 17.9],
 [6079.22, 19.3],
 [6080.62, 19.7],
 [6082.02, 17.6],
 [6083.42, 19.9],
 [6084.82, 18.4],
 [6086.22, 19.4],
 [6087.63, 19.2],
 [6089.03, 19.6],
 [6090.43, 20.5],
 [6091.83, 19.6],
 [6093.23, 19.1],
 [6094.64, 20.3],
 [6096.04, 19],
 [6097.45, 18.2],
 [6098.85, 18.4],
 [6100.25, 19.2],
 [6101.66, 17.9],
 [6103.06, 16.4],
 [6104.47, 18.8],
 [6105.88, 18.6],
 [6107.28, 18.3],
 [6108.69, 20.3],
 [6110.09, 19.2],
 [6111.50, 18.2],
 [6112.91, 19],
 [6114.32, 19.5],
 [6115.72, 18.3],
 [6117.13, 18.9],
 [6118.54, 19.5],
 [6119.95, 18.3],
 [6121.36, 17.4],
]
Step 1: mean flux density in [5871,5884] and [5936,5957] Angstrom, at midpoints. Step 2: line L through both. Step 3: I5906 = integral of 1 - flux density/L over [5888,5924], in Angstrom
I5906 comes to 2.2 Angstrom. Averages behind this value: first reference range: 19.6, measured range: 18.2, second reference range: 19.2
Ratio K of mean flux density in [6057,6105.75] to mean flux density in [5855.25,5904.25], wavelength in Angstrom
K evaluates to 1.01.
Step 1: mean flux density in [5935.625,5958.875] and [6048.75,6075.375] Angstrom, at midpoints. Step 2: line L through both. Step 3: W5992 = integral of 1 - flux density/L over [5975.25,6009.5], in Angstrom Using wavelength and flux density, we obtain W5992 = 1.0 Angstrom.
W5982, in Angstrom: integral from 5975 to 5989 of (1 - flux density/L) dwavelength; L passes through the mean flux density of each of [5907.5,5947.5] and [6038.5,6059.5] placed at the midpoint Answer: 0.4 Angstrom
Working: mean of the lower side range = 19.2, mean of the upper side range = 18.6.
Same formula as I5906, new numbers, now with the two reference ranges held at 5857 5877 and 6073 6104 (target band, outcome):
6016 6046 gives 0.9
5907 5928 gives 0.1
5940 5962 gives 0.1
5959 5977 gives -0.4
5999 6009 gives 0.3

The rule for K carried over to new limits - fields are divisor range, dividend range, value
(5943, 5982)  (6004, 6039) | 0.96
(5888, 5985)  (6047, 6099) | 1.01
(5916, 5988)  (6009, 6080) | 0.97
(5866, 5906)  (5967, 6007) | 1.02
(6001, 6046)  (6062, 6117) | 1.03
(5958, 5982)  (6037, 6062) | 0.97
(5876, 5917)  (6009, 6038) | 1.00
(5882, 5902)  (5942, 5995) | 1.07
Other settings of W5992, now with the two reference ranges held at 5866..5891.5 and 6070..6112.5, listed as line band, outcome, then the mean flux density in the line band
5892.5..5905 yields 0.32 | 18.1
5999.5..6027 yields 0.61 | 18.4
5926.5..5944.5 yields -0.70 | 19.4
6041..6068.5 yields 0.08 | 18.8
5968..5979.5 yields -0.20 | 19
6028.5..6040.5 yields 0.11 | 18.7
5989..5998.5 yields -0.09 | 18.9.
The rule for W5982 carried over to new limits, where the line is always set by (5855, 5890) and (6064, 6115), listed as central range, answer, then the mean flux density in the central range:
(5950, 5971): -0.52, 19.5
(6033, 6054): 0.43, 18.6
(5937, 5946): -0.10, 19.3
